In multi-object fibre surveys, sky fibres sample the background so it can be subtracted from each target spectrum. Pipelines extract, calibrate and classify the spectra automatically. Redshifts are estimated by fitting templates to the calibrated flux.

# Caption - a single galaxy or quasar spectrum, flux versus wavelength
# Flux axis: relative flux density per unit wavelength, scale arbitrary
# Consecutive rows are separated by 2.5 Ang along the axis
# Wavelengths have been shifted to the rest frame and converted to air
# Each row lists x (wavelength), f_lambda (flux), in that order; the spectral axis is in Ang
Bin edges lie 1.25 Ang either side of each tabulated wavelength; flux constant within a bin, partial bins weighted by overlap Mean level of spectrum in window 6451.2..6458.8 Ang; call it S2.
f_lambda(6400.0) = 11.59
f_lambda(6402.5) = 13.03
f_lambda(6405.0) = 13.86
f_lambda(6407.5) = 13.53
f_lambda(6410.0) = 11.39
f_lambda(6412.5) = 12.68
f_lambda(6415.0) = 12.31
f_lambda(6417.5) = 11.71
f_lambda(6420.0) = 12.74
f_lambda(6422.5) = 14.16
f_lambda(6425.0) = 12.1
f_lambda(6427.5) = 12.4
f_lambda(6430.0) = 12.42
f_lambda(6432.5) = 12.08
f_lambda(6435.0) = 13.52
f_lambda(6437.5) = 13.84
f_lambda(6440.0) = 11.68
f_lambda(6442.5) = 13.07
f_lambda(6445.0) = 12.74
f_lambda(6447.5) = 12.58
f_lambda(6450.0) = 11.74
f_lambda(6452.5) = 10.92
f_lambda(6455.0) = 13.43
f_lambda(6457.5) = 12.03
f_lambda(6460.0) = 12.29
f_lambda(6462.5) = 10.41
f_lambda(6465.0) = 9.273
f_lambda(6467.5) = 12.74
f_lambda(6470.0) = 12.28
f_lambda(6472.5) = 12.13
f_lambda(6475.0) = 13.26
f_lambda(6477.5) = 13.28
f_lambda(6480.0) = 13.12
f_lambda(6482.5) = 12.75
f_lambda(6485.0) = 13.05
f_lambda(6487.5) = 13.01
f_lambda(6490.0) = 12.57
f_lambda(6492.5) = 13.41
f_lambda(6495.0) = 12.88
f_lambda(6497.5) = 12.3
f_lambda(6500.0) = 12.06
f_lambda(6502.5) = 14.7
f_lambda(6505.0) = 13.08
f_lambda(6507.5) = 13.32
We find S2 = 12.1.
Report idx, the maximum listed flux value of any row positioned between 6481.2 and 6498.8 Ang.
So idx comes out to 13.41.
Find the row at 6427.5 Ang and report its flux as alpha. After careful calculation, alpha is 12.4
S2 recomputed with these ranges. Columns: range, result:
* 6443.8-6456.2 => 12.3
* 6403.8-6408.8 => 13.7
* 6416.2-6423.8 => 12.9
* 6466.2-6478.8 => 12.7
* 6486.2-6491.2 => 12.8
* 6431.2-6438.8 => 13.1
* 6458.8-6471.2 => 11.4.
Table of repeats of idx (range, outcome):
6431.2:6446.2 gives 13.84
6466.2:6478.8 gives 13.28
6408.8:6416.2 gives 12.68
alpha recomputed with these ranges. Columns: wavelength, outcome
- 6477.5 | 13.28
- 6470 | 12.28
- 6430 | 12.42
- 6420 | 12.74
